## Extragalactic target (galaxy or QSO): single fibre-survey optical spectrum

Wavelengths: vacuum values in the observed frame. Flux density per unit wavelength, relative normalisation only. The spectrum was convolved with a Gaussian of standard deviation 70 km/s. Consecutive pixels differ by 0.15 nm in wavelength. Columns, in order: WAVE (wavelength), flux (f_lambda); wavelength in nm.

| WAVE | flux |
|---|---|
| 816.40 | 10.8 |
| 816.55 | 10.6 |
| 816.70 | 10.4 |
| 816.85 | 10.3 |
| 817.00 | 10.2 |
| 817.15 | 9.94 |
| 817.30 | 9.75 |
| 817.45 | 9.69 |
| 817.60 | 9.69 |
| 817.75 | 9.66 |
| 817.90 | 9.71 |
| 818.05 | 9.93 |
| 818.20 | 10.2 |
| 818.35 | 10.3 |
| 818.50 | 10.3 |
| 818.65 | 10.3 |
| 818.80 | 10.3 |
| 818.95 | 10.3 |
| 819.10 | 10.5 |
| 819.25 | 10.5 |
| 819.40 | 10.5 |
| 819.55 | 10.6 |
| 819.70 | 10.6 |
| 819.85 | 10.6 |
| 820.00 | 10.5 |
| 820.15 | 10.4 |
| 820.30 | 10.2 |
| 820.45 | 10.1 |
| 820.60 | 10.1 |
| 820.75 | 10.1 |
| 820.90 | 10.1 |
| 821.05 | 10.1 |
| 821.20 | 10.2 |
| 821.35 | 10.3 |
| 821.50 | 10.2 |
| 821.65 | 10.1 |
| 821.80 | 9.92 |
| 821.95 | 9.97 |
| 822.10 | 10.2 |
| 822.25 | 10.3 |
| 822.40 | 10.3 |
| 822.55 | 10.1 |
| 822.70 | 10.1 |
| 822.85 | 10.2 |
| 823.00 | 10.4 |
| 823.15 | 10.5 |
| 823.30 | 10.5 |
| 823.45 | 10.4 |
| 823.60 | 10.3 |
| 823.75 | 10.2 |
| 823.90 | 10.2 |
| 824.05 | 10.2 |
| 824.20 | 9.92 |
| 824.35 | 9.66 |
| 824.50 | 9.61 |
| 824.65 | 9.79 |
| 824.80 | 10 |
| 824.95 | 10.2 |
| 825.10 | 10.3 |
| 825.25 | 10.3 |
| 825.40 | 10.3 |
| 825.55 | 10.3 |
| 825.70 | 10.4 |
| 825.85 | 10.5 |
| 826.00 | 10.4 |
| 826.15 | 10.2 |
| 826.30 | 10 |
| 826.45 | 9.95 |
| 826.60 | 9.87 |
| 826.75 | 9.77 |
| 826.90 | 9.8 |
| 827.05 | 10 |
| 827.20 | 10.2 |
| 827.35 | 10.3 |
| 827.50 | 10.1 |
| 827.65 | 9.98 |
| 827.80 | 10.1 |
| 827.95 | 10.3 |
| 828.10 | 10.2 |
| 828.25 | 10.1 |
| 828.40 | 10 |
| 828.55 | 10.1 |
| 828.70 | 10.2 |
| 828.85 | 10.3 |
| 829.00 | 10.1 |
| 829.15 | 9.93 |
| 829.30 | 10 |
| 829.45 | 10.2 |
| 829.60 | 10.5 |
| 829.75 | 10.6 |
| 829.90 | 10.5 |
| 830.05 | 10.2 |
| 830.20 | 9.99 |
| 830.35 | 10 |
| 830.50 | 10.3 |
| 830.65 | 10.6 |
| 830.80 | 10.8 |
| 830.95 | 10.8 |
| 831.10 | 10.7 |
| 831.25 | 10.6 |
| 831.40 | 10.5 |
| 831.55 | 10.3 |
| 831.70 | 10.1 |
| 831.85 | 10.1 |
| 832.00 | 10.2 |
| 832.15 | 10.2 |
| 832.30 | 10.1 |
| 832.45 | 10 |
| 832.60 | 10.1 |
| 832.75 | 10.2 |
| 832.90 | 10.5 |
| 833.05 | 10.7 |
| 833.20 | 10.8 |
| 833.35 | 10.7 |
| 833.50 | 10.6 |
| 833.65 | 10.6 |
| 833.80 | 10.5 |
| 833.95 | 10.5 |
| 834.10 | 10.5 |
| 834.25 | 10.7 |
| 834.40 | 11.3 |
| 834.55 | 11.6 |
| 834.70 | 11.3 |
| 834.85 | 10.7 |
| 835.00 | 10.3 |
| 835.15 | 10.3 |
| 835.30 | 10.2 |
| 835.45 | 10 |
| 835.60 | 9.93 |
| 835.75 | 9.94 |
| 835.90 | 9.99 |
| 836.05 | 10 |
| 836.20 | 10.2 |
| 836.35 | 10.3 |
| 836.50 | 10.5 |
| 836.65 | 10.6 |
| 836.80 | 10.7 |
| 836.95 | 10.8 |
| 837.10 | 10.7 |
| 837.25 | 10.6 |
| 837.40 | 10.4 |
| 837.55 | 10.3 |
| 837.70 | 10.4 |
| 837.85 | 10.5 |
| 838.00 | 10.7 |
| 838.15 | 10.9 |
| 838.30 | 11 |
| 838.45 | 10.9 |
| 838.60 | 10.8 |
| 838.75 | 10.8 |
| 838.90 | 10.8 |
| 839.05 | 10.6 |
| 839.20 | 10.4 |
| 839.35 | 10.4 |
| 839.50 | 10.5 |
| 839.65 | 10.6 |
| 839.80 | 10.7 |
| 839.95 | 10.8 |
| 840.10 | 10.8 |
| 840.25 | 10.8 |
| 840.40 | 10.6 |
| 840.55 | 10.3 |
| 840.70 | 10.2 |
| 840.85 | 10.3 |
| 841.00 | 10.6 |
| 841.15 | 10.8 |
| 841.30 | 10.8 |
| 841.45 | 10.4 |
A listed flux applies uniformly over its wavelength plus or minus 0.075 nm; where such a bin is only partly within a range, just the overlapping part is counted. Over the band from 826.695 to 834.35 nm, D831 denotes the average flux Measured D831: 10.3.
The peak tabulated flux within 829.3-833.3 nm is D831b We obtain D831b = 10.8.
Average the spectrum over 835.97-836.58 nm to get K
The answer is 10.3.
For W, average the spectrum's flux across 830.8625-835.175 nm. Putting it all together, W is 10.5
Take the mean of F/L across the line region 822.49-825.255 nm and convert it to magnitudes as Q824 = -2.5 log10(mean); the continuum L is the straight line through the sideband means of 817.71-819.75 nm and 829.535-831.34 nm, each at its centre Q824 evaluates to 0.02 mag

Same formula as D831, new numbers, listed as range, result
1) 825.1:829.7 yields 10.2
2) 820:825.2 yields 10.2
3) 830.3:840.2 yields 10.5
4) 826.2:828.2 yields 10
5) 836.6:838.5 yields 10.7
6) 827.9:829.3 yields 10.1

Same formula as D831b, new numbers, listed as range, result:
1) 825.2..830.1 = 10.6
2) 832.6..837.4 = 11.6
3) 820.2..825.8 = 10.5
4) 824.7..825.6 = 10.3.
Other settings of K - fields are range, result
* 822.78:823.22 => 10.4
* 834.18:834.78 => 11.2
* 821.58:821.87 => 10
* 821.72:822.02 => 9.95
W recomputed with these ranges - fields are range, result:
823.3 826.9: 10.1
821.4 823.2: 10.2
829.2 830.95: 10.3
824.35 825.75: 10.1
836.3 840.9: 10.6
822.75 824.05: 10.3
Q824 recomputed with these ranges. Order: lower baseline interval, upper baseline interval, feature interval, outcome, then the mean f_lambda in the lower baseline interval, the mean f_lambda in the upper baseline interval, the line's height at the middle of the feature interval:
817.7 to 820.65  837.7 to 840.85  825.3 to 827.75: 0.03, 10.3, 10.6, 10.4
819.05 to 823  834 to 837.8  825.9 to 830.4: 0.03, 10.3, 10.5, 10.4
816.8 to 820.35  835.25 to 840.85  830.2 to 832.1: 0.00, 10.2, 10.5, 10.4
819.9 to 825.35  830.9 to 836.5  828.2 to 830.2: 0.01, 10.2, 10.4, 10.3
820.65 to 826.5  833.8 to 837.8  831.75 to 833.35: 0.01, 10.2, 10.5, 10.4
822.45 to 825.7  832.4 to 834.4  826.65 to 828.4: 0.02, 10.2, 10.5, 10.3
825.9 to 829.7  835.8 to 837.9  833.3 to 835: -0.05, 10.1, 10.4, 10.3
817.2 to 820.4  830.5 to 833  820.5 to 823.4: 0.01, 10.2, 10.4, 10.2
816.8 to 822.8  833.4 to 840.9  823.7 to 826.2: 0.02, 10.2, 10.6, 10.3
